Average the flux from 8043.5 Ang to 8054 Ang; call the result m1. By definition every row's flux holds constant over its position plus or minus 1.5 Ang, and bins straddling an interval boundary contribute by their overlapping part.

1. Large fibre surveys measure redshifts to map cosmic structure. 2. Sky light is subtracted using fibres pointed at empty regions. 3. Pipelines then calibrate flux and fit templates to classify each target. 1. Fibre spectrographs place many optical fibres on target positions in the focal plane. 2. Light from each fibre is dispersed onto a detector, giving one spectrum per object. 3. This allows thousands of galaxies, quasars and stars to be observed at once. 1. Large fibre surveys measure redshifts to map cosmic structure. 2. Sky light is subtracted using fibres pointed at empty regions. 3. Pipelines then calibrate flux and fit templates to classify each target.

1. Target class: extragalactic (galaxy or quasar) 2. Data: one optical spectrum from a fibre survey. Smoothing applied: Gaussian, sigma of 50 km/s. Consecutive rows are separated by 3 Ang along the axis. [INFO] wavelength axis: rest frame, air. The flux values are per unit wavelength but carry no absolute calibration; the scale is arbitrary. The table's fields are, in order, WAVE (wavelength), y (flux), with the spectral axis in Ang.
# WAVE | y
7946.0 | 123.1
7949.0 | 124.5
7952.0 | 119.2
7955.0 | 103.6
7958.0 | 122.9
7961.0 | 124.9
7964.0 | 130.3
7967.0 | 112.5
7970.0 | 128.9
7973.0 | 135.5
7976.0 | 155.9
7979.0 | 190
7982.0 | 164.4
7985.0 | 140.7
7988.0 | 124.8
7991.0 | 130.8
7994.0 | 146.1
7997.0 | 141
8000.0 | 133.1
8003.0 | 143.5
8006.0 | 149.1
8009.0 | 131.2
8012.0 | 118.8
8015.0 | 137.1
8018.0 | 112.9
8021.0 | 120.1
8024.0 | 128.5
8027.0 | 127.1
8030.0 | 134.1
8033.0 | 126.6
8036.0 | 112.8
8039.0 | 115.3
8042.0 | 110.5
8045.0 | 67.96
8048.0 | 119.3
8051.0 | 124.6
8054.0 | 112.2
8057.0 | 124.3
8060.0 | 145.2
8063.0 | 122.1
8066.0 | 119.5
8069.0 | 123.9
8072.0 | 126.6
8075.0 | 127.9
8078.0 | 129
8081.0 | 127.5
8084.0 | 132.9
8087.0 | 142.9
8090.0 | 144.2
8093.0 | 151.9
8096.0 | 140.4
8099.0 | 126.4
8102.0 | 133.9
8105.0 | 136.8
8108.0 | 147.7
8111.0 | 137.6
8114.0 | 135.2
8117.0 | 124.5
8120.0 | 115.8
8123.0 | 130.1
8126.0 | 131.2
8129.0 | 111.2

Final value 105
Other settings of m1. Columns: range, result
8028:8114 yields 127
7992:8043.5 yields 129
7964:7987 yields 145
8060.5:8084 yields 127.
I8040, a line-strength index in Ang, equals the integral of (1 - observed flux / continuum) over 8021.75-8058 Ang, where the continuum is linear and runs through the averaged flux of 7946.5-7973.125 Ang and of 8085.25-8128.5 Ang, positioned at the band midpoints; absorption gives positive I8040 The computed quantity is 3.4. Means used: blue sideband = 122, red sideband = 135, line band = 117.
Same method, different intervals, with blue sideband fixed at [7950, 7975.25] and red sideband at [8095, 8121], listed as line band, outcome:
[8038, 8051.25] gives 2.40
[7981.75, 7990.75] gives -0.99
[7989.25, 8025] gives -1.80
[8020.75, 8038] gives 0.40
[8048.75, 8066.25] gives 0.68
